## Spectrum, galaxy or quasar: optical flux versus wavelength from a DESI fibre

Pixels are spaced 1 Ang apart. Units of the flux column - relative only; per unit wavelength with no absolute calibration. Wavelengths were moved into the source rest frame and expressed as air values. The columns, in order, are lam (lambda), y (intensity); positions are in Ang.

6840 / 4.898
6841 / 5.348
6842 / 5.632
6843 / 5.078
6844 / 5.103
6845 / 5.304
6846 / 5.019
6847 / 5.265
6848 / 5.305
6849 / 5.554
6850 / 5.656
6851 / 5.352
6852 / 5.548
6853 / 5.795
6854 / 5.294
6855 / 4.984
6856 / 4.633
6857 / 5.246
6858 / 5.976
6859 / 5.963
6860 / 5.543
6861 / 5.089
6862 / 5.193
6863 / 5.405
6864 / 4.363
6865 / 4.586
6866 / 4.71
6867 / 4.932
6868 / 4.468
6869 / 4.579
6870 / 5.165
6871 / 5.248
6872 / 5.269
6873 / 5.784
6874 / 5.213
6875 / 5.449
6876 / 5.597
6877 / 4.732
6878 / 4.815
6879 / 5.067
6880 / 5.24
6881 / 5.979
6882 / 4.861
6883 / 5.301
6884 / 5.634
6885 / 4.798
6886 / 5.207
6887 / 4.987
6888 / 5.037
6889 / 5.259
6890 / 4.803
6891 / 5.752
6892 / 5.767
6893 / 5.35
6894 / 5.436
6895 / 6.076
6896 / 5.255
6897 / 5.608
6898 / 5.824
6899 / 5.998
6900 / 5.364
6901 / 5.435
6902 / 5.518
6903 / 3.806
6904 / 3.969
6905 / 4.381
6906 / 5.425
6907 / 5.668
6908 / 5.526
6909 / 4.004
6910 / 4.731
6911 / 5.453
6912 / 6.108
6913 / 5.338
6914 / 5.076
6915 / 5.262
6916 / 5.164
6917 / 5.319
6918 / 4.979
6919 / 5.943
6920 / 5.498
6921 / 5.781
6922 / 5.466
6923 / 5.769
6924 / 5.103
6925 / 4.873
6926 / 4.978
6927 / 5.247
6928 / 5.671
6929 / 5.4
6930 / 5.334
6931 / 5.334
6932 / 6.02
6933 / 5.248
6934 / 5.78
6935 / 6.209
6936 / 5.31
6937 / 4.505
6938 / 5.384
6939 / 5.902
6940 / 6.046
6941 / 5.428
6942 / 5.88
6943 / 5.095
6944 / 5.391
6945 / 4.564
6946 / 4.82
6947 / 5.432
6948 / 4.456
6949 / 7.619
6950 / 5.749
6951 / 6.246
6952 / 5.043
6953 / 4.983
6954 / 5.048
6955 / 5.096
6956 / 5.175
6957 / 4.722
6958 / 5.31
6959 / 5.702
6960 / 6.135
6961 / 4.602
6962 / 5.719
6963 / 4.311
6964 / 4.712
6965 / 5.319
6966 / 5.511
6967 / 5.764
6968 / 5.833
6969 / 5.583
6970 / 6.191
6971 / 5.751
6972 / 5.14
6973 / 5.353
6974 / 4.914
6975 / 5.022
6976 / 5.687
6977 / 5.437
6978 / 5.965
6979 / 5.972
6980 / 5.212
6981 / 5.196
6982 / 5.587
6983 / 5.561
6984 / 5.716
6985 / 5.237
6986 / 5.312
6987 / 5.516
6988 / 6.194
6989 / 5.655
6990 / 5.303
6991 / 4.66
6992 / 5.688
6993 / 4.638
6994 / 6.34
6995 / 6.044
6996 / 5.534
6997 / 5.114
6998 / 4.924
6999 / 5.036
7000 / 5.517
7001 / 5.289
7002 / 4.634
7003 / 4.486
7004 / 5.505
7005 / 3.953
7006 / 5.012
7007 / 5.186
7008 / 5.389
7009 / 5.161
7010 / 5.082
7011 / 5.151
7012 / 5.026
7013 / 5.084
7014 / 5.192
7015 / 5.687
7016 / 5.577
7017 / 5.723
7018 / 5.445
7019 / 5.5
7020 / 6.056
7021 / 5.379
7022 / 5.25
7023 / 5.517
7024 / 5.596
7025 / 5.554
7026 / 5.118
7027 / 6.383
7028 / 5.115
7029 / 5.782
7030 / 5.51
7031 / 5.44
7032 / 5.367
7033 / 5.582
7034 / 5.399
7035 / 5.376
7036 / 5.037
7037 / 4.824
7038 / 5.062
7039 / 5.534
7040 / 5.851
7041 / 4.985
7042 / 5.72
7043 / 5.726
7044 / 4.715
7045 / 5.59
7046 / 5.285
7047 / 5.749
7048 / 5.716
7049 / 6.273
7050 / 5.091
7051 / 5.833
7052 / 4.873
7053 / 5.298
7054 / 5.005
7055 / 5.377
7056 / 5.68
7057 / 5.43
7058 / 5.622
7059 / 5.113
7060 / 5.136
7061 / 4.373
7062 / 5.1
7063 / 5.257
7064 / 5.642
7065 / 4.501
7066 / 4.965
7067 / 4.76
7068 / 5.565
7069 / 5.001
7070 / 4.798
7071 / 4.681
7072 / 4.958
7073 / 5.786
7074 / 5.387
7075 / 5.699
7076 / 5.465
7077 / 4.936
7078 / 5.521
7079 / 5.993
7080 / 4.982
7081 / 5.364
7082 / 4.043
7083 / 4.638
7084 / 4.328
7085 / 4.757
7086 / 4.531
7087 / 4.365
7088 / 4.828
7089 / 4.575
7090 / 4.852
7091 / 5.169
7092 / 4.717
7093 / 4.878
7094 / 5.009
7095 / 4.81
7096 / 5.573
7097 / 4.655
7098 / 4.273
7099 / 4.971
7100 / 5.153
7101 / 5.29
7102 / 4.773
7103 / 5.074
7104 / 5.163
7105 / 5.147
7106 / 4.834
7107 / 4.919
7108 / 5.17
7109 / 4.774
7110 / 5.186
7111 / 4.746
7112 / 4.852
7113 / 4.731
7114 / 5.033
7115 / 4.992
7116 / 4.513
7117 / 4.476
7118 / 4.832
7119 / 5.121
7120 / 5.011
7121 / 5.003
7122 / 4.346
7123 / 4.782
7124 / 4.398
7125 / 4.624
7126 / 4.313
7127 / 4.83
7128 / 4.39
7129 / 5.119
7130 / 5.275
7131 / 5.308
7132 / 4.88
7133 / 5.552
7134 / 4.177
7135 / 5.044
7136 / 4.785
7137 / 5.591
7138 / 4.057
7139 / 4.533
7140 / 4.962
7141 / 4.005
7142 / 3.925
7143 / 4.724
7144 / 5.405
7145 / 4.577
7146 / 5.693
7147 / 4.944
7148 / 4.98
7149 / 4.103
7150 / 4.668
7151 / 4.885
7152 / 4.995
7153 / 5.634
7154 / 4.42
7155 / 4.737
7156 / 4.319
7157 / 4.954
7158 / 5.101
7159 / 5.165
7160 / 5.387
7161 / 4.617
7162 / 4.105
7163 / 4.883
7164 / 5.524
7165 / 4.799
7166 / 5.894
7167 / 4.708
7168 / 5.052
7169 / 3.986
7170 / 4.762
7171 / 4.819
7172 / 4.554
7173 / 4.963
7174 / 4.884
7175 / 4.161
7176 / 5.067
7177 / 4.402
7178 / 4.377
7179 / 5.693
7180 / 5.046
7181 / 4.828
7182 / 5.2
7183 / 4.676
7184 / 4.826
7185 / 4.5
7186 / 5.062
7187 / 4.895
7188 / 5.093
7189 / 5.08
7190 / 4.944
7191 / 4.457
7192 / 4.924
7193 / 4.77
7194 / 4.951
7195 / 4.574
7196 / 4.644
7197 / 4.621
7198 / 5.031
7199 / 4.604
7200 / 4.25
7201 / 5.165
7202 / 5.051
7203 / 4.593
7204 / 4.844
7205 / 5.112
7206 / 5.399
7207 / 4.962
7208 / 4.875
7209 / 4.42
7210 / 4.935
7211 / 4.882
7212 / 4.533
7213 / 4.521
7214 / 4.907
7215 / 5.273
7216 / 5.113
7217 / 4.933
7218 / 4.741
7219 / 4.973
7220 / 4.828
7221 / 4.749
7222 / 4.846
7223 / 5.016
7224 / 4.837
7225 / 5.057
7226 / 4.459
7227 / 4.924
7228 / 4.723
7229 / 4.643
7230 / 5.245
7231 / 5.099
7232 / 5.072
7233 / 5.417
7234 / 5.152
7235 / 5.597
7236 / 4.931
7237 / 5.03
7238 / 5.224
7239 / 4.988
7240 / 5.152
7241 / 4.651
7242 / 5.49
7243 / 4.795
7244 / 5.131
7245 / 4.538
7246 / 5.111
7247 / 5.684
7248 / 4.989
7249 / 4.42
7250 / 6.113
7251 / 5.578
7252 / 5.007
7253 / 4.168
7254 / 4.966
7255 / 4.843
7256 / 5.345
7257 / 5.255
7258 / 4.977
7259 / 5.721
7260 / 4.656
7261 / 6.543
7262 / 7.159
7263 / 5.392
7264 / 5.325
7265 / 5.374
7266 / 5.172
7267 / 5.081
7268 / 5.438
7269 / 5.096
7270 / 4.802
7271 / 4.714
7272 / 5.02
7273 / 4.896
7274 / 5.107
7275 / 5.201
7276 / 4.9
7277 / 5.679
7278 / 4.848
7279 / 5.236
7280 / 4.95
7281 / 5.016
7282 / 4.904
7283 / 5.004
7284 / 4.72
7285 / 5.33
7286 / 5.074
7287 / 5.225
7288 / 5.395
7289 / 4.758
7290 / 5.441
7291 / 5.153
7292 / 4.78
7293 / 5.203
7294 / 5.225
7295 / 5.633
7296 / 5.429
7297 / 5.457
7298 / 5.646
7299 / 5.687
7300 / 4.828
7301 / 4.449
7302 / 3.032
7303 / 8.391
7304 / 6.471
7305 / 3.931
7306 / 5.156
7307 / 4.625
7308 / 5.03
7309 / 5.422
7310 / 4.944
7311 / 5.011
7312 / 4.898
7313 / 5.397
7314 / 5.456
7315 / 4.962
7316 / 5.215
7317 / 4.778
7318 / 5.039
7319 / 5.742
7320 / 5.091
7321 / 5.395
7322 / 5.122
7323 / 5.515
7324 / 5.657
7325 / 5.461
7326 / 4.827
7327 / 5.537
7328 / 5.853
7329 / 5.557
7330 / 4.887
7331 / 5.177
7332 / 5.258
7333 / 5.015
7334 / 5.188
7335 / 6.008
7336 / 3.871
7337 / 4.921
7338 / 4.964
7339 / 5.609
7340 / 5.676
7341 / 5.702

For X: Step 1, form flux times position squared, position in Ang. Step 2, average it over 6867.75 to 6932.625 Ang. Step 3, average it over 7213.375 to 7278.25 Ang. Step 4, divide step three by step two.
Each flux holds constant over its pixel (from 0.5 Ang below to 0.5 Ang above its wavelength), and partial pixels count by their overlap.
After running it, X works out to 1.07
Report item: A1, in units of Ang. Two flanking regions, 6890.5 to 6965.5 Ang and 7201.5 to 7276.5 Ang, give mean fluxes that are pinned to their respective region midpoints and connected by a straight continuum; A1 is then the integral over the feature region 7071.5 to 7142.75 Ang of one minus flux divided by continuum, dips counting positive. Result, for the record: 4.1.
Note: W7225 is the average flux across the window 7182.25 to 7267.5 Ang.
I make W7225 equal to 5.01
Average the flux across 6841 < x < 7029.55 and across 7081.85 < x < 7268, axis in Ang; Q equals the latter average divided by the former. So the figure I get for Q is 0.92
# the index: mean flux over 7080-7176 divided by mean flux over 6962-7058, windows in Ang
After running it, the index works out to 0.90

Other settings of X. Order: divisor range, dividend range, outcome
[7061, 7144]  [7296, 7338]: 1.13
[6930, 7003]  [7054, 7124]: 0.95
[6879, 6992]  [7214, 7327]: 1.05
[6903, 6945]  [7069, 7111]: 0.98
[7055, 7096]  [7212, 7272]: 1.06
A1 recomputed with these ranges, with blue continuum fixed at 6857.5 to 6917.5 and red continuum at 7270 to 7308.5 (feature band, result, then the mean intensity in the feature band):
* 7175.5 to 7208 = 1.9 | 4.86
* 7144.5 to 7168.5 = 1.1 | 4.92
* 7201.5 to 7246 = 1.8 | 4.95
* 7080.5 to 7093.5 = 1.2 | 4.7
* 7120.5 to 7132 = 0.9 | 4.77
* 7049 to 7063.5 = -0.2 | 5.26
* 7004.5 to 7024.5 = -0.4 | 5.3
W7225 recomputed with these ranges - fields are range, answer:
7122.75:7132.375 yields 4.79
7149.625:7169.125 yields 4.91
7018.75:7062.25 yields 5.41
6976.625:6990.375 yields 5.57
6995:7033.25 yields 5.32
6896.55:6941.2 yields 5.34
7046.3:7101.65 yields 5.1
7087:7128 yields 4.85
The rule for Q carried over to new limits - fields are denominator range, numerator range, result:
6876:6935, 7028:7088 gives 0.99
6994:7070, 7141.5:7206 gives 0.91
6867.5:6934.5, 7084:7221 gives 0.92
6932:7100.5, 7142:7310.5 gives 0.95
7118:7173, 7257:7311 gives 1.08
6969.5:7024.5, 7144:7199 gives 0.90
